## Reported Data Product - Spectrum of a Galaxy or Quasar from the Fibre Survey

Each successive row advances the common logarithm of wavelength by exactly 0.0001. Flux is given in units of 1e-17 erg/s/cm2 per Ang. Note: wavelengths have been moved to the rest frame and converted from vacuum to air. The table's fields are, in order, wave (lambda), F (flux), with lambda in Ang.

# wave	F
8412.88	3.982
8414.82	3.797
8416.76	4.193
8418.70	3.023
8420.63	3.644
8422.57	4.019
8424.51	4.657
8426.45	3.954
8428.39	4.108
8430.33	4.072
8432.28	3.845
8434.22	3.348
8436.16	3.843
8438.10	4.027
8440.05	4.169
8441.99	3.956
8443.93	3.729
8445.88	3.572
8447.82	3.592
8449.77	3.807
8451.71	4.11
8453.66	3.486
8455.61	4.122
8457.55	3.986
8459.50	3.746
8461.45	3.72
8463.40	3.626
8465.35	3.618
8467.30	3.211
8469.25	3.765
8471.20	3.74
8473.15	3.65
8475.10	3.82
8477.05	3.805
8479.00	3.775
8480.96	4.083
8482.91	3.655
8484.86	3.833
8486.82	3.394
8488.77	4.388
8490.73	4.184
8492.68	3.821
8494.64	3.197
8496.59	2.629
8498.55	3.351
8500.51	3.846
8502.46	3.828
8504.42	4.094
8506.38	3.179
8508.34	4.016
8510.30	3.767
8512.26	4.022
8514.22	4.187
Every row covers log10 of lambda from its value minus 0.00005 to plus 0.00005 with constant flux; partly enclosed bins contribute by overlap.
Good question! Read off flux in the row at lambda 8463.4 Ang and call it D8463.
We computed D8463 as 3.626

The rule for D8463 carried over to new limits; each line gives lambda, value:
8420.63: 3.644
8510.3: 3.767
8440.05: 4.169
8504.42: 4.094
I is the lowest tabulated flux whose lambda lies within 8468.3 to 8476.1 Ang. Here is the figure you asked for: 3.65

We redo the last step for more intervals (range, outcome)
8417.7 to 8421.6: 3.023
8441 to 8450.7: 3.572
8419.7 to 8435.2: 3.348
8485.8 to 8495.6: 3.197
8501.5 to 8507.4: 3.179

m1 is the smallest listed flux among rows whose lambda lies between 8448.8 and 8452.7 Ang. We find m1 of 3.807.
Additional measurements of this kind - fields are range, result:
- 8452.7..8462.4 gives 3.486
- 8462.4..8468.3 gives 3.211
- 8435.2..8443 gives 3.843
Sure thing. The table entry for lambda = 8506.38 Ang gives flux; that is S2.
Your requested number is 3.179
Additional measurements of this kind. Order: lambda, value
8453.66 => 3.486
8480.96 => 4.083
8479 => 3.775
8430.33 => 4.072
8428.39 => 4.108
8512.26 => 4.022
